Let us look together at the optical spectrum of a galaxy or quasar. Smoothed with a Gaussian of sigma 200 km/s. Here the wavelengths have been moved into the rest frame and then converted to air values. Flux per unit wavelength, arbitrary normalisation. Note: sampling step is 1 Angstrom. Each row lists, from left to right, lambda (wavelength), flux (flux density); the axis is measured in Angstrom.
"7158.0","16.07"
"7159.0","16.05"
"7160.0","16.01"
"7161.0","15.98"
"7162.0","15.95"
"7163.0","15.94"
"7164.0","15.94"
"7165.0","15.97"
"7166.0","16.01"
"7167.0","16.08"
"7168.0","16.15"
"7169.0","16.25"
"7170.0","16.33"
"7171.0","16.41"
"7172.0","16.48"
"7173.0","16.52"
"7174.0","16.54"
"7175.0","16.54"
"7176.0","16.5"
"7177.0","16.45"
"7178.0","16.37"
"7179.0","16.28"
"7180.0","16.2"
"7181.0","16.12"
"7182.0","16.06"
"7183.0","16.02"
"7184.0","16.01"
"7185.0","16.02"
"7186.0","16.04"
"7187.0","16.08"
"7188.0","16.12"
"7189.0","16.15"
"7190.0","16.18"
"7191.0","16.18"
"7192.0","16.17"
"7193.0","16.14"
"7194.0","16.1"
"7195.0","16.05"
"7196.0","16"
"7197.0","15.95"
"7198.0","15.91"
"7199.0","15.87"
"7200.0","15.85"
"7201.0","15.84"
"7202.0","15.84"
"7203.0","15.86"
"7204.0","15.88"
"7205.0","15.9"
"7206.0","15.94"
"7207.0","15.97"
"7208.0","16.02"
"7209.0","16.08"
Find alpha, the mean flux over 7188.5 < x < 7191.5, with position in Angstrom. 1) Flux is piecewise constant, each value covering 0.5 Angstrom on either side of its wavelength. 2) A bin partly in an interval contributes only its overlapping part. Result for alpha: 16.2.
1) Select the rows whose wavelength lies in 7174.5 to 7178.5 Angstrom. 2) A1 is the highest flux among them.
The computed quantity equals 16.54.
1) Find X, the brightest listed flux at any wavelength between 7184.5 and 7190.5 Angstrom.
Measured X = 16.18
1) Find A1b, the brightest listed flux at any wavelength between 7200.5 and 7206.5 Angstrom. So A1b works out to 15.94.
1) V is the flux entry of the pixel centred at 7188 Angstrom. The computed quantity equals 16.12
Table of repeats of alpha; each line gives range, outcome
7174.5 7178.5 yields 16.5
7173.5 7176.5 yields 16.5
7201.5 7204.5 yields 15.9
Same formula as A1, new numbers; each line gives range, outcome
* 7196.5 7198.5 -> 15.95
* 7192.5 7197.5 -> 16.14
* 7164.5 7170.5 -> 16.33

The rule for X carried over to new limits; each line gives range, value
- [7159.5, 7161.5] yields 16.01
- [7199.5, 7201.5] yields 15.85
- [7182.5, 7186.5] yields 16.04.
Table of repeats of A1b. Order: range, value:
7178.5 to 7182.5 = 16.28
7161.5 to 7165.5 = 15.97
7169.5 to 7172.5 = 16.48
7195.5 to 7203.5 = 16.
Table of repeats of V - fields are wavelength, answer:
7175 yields 16.54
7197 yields 15.95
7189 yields 16.15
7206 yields 15.94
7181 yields 16.12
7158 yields 16.07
